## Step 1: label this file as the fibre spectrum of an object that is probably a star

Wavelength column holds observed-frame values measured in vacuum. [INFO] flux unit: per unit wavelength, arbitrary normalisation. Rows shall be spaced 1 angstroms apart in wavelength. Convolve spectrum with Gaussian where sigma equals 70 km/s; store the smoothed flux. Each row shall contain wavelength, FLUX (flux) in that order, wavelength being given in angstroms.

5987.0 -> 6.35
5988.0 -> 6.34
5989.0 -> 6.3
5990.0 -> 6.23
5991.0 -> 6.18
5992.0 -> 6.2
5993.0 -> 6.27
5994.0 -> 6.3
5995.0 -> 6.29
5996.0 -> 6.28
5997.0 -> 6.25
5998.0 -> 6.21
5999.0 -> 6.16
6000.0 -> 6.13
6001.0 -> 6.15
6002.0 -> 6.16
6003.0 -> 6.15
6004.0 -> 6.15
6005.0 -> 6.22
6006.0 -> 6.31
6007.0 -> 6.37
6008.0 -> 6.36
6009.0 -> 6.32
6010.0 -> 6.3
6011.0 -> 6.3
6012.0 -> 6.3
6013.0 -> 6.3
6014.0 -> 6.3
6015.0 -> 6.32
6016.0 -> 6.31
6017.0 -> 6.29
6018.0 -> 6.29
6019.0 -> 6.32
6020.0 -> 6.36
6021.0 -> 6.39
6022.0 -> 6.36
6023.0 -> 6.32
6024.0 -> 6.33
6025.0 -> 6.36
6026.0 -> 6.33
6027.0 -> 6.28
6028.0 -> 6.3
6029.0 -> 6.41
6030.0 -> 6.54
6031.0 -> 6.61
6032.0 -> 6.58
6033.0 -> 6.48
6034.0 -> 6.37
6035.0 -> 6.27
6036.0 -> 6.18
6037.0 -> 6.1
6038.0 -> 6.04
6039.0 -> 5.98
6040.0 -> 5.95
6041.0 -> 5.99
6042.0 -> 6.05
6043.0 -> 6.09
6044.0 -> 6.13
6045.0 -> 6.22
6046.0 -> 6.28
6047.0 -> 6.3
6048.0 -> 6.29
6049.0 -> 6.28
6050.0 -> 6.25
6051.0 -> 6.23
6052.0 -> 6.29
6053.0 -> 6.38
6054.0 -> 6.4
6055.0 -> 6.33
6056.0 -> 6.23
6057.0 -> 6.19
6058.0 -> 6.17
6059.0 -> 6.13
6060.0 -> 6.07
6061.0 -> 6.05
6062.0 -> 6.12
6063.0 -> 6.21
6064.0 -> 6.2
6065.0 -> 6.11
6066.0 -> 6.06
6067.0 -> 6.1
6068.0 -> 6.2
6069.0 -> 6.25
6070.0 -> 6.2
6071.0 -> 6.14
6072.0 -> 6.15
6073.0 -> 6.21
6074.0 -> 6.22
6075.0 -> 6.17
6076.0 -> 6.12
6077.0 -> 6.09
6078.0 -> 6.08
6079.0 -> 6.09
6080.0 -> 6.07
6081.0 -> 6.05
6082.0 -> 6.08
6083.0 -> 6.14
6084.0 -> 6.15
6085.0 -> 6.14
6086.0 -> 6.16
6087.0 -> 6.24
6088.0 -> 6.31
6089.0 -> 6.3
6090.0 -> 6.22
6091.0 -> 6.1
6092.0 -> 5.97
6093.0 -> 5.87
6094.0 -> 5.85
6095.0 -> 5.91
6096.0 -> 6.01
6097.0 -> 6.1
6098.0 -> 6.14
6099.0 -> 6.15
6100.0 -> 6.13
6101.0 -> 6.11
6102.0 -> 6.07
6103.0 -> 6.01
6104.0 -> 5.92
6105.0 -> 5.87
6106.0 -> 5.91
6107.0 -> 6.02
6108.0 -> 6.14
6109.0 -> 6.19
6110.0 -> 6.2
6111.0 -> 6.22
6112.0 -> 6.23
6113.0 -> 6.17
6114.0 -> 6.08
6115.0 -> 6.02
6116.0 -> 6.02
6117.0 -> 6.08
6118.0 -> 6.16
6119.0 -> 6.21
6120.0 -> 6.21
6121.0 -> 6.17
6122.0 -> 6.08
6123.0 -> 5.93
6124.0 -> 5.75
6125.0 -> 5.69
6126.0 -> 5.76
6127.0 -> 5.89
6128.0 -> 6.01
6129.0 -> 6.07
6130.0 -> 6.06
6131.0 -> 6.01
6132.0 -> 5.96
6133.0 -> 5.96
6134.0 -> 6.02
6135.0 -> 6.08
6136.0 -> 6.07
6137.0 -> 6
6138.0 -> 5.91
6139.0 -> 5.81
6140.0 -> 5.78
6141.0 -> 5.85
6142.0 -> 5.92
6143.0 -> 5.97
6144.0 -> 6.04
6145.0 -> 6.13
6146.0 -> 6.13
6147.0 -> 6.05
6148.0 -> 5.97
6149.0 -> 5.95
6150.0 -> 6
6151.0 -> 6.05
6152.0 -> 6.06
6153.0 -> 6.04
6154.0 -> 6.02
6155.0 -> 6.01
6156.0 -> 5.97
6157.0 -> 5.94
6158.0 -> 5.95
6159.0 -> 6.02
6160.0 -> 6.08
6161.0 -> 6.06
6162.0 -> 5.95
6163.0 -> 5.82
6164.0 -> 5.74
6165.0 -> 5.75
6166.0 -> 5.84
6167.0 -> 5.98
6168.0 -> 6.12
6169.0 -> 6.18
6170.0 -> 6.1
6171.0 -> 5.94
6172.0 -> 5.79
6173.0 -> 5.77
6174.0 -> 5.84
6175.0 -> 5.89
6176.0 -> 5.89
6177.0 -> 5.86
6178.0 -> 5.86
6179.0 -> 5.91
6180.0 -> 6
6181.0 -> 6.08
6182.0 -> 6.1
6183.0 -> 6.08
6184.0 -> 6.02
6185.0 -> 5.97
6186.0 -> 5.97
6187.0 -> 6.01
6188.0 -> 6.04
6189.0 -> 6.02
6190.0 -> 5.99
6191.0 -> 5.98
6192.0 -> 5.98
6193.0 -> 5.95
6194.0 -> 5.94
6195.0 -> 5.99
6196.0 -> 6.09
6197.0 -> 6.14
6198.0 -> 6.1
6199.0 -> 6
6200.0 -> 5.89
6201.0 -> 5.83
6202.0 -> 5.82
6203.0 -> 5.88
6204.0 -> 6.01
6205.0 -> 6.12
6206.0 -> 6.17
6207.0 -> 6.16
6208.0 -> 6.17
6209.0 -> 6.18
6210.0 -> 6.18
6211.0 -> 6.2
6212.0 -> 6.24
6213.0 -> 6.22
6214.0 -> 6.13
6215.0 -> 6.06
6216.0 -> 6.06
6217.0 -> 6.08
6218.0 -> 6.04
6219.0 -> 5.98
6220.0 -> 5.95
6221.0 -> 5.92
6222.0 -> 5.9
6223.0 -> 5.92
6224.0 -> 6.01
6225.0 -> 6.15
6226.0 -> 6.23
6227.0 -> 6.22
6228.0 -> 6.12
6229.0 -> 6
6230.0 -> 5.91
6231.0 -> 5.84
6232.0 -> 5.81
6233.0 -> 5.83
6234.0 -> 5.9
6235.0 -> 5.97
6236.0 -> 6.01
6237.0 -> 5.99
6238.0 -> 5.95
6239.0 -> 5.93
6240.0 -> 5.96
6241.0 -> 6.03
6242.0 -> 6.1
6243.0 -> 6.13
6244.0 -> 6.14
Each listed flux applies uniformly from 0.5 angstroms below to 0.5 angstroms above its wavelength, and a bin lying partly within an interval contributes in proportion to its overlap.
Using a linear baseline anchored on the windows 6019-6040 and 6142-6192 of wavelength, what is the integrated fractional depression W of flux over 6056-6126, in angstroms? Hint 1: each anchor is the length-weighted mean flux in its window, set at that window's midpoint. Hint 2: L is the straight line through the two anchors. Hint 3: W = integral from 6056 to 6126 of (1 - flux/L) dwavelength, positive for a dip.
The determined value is 0.8 angstroms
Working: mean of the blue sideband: 6.32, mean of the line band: 6.1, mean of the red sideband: 5.98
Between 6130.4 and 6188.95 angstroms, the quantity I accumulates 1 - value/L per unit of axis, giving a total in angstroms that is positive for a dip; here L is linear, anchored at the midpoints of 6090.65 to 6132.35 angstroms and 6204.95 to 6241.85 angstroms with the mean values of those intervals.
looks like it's 0.6 angstroms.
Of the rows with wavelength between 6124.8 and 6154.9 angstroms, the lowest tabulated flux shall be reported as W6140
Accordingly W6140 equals 5.69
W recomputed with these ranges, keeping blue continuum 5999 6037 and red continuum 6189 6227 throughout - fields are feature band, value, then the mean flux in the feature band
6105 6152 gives 1.1 angstroms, 6.02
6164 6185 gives 0.5 angstroms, 5.95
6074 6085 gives 0.2 angstroms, 6.11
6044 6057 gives 0.0 angstroms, 6.28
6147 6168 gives 0.5 angstroms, 5.97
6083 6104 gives 0.4 angstroms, 6.09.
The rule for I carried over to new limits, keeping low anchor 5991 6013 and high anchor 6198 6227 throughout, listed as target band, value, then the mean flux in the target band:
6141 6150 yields 0.16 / 6.01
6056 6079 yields 0.15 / 6.15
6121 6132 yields 0.35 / 5.94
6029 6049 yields -0.09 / 6.24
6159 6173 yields 0.35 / 5.95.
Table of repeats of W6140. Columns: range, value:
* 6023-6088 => 5.95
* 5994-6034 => 6.13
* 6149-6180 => 5.74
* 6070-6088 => 6.05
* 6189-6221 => 5.82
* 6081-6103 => 5.85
